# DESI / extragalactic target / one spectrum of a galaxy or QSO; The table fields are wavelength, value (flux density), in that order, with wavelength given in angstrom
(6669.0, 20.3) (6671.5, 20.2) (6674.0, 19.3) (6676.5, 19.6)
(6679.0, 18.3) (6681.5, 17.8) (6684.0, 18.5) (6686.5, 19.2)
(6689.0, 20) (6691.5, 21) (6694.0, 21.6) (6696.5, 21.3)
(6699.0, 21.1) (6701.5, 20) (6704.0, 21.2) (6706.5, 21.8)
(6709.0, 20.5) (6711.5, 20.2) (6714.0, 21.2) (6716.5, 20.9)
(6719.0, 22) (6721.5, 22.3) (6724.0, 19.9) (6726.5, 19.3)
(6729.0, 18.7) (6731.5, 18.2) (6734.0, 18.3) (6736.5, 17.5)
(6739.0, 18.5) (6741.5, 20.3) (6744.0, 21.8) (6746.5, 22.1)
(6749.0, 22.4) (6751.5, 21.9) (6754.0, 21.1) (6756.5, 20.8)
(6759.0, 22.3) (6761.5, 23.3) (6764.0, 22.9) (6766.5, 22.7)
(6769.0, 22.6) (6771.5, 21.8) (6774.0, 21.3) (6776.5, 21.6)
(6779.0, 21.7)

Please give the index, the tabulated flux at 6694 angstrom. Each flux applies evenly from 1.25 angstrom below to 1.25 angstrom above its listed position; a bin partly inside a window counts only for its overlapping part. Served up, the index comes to 21.6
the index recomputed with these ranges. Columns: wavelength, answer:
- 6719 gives 22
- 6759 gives 22.3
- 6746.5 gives 22.1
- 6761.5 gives 23.3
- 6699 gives 21.1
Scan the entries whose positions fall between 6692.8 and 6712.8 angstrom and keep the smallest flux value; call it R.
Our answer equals 20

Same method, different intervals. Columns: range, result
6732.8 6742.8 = 17.5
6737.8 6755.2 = 18.5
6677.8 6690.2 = 17.8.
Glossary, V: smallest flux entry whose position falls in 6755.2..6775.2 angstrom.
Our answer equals 20.8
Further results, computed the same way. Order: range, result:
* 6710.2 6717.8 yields 20.2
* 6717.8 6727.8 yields 19.3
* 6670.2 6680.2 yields 18.3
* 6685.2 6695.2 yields 19.2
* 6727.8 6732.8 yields 18.2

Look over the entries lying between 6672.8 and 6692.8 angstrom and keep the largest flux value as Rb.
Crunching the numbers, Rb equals 21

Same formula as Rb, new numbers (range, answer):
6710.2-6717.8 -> 21.2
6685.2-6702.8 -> 21.6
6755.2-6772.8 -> 23.3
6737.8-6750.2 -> 22.4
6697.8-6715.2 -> 21.8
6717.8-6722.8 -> 22.3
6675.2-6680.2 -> 19.6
